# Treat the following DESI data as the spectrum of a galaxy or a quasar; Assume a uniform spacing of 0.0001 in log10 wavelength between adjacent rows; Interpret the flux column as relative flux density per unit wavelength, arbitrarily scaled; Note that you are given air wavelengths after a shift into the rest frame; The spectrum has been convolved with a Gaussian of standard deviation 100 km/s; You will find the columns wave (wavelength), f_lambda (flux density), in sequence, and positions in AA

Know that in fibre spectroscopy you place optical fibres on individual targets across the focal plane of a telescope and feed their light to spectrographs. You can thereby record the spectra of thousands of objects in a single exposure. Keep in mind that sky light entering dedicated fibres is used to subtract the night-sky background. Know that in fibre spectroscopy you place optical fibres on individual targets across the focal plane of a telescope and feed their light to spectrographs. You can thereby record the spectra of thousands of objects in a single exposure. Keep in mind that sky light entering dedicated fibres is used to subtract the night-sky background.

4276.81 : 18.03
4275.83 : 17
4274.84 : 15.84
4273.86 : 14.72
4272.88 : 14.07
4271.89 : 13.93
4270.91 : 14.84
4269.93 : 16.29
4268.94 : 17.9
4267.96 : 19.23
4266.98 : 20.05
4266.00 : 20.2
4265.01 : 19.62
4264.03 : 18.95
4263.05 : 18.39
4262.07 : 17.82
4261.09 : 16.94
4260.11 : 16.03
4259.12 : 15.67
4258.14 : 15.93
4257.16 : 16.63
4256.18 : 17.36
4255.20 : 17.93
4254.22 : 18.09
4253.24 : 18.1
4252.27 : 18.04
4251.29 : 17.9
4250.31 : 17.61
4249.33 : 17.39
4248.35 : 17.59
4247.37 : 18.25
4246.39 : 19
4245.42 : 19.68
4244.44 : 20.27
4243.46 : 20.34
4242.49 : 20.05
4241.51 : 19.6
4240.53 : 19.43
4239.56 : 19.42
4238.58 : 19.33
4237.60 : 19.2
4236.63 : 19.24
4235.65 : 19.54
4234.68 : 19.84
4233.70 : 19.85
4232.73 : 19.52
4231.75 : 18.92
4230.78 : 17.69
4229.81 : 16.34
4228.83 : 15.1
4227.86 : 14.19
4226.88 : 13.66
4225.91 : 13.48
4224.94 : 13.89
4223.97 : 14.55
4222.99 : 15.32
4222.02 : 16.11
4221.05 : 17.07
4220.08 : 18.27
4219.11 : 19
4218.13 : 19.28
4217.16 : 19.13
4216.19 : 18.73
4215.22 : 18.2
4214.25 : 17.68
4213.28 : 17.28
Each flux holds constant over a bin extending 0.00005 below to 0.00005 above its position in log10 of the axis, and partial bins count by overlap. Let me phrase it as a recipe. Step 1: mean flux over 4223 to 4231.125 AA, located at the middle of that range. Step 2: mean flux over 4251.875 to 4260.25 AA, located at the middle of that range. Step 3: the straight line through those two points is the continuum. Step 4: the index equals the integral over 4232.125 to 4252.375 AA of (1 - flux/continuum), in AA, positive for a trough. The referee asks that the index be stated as -3.9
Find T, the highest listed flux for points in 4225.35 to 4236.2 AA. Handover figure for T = 19.85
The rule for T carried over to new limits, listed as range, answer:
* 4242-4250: 20.34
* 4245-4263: 19.68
